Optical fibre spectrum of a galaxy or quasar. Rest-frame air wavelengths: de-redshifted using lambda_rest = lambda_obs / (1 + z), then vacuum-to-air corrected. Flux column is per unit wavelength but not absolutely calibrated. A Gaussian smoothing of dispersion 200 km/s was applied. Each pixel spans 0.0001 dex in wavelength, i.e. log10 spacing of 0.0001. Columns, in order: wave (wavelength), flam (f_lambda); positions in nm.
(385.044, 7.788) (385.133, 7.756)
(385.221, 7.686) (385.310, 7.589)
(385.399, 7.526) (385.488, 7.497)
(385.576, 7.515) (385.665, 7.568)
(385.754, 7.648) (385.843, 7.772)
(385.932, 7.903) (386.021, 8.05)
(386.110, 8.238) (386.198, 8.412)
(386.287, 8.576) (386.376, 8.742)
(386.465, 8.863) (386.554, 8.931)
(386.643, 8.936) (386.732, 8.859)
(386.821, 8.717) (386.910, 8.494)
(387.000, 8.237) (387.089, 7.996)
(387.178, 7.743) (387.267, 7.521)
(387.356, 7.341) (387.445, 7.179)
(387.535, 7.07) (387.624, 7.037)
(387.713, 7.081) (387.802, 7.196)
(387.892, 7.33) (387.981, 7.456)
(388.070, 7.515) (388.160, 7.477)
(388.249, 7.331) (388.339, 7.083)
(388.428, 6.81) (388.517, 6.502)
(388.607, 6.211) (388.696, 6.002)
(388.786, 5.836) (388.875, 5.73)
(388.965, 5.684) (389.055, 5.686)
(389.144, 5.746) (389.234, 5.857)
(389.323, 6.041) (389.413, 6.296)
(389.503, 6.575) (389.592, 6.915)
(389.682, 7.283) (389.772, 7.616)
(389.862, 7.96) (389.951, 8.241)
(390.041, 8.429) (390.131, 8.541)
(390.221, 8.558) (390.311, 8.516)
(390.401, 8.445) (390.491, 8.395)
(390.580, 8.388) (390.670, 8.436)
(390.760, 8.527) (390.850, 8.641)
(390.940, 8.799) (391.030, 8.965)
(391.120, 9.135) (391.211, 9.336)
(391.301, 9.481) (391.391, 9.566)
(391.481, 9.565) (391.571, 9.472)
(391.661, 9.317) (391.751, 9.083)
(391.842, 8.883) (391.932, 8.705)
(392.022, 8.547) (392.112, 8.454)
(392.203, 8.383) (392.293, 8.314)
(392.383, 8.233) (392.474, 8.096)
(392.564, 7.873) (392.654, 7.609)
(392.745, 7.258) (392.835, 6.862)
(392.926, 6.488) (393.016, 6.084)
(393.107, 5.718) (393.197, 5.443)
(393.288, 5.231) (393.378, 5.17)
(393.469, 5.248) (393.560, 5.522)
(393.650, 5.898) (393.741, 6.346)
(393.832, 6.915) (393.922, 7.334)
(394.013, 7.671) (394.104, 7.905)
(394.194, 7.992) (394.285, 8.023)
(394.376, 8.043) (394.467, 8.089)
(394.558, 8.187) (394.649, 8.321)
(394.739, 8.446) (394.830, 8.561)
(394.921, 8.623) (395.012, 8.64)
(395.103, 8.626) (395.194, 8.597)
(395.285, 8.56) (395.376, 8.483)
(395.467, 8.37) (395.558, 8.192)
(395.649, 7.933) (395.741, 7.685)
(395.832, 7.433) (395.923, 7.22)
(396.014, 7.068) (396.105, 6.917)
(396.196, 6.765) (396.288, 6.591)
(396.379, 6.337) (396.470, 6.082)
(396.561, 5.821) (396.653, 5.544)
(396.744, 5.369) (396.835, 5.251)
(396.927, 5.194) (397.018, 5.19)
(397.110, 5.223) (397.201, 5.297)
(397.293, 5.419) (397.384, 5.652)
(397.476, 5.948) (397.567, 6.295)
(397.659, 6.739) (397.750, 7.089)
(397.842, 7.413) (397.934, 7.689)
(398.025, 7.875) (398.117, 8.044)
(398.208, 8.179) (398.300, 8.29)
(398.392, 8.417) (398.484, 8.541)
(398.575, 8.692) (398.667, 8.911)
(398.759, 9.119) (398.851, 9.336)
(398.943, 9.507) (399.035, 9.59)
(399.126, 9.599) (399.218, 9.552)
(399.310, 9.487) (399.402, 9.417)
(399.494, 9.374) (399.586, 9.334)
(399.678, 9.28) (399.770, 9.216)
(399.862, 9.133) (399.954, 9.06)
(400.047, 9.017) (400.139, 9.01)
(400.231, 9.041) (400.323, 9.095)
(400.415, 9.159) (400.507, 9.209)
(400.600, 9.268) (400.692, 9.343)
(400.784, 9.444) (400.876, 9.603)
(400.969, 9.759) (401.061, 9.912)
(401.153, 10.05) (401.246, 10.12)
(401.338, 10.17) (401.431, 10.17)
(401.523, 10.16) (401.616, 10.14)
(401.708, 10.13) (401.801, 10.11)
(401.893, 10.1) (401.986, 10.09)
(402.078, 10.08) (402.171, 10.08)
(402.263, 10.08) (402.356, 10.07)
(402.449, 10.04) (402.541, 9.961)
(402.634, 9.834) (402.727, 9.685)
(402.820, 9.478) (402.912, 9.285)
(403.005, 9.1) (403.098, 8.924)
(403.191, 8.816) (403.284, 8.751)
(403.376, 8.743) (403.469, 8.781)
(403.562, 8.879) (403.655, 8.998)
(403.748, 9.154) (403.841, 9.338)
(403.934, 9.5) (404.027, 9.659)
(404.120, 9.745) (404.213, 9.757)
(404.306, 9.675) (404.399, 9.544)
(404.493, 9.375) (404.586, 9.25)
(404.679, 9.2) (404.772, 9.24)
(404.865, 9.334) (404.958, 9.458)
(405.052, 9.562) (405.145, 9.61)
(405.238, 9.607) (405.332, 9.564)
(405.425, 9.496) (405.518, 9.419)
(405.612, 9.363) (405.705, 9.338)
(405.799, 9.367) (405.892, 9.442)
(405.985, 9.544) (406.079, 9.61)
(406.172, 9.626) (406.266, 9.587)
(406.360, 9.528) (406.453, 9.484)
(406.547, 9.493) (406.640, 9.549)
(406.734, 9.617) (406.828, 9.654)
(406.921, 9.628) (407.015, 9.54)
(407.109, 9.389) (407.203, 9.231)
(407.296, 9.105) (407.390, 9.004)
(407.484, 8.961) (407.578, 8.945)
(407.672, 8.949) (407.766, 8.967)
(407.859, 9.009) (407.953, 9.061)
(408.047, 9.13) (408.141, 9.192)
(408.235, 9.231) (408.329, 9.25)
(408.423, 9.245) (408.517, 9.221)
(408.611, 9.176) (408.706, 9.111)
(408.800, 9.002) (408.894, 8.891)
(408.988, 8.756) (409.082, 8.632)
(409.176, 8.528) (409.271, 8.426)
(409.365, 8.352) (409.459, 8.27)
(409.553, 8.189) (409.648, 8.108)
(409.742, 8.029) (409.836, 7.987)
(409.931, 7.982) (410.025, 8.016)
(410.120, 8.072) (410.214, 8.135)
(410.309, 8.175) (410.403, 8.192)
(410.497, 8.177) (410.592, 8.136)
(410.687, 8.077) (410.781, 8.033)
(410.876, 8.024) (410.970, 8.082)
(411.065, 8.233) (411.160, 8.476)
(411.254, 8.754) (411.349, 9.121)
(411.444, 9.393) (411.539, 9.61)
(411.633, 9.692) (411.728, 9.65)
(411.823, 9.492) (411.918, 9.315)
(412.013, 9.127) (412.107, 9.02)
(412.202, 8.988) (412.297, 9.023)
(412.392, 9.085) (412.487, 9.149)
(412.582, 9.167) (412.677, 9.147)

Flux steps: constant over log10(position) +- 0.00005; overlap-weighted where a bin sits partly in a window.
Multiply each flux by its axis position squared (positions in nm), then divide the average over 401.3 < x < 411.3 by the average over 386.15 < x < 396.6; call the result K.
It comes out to 1.3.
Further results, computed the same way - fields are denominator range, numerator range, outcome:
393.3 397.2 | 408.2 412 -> 1.31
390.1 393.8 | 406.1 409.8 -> 1.25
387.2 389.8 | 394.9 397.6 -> 1.05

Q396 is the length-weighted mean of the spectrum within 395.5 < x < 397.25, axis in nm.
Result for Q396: 6.38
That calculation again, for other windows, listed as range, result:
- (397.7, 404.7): 9.3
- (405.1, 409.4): 9.24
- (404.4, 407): 9.48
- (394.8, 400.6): 7.86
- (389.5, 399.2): 7.67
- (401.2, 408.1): 9.49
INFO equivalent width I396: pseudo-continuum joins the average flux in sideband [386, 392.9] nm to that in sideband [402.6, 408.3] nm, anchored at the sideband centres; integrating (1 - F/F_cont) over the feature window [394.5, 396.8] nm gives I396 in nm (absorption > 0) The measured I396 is 0.24 nm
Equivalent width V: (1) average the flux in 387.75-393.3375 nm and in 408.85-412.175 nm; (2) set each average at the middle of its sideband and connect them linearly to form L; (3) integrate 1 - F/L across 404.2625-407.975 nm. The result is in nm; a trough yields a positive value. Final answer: -0.46 nm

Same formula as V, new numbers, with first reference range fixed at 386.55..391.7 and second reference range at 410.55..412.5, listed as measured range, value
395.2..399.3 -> 0.39 nm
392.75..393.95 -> 0.29 nm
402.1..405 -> -0.33 nm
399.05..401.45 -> -0.33 nm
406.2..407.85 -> -0.13 nm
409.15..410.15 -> 0.07 nm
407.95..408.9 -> -0.05 nm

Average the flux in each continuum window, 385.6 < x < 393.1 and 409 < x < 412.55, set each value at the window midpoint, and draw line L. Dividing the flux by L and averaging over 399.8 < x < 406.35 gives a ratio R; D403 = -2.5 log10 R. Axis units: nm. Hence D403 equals -0.15 mag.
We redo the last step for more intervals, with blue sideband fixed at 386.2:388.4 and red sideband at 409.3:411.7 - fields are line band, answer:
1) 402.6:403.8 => -0.111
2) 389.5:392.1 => -0.086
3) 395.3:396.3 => 0.067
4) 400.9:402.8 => -0.219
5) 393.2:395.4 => 0.078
